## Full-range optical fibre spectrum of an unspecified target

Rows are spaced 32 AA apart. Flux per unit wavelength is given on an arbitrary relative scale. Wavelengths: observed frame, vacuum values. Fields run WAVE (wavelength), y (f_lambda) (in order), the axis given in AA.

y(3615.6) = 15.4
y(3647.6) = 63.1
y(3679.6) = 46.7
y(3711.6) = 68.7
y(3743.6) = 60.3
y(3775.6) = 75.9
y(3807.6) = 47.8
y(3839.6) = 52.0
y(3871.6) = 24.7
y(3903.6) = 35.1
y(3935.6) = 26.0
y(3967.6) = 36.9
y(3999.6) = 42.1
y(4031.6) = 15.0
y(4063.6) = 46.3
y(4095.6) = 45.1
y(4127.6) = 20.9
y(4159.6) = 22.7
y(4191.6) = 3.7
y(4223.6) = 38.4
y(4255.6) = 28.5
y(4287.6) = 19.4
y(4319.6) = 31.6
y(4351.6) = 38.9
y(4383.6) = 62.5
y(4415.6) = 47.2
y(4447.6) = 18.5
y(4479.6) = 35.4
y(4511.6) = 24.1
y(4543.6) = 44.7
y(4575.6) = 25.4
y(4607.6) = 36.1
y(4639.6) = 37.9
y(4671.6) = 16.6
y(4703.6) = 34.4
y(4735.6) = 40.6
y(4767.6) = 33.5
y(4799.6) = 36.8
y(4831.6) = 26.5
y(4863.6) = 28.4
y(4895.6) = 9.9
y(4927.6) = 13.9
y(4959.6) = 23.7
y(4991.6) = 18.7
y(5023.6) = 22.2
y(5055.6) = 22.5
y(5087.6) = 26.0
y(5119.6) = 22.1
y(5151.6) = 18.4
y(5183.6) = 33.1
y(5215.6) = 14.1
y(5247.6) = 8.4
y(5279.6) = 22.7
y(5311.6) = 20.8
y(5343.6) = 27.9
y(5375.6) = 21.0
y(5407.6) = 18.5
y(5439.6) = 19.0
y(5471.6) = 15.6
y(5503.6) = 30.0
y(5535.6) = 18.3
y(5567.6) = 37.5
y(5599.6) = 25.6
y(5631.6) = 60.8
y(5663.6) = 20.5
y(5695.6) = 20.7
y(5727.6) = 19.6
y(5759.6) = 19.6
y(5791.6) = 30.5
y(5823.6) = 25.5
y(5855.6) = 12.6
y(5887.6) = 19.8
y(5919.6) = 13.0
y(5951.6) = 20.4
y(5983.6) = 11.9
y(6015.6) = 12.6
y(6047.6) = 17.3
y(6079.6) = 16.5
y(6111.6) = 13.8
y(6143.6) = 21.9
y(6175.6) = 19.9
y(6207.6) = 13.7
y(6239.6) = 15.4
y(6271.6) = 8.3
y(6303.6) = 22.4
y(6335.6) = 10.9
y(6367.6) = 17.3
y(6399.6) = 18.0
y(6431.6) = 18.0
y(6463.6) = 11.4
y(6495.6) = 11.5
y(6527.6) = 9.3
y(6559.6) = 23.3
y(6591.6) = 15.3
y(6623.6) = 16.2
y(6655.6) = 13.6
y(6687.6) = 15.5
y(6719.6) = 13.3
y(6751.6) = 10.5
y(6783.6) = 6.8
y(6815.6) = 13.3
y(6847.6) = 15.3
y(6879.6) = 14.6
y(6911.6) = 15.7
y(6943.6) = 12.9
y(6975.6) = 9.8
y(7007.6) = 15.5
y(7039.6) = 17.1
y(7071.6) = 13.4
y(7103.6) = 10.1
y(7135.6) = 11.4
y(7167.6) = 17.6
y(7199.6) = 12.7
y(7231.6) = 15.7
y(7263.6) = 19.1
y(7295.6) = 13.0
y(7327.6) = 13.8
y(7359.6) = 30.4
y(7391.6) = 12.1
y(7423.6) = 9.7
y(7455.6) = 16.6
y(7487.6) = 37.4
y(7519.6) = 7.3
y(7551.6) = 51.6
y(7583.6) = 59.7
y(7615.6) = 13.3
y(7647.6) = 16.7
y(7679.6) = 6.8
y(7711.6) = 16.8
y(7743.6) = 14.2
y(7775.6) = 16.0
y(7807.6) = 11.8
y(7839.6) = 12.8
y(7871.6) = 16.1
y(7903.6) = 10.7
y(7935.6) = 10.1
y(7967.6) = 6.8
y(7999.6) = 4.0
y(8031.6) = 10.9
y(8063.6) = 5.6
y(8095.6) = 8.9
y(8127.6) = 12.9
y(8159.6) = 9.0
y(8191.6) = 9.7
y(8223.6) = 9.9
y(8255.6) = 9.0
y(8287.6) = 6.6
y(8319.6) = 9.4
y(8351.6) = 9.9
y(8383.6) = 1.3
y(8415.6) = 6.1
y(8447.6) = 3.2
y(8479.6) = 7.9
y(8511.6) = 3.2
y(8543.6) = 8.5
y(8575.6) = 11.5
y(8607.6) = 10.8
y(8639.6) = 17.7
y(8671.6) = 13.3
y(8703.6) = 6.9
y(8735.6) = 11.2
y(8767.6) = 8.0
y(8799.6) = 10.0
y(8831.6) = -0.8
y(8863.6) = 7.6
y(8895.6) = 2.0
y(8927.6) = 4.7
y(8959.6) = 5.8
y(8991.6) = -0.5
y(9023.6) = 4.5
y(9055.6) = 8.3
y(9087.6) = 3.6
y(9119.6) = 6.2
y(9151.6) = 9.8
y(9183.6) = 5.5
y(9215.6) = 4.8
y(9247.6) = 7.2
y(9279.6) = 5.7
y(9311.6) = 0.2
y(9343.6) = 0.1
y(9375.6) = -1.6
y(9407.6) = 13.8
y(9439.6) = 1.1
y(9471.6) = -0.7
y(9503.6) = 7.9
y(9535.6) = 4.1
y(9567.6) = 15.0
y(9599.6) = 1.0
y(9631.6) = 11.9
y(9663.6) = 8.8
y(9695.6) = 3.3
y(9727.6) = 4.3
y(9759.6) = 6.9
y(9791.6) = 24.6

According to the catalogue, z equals 0.51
